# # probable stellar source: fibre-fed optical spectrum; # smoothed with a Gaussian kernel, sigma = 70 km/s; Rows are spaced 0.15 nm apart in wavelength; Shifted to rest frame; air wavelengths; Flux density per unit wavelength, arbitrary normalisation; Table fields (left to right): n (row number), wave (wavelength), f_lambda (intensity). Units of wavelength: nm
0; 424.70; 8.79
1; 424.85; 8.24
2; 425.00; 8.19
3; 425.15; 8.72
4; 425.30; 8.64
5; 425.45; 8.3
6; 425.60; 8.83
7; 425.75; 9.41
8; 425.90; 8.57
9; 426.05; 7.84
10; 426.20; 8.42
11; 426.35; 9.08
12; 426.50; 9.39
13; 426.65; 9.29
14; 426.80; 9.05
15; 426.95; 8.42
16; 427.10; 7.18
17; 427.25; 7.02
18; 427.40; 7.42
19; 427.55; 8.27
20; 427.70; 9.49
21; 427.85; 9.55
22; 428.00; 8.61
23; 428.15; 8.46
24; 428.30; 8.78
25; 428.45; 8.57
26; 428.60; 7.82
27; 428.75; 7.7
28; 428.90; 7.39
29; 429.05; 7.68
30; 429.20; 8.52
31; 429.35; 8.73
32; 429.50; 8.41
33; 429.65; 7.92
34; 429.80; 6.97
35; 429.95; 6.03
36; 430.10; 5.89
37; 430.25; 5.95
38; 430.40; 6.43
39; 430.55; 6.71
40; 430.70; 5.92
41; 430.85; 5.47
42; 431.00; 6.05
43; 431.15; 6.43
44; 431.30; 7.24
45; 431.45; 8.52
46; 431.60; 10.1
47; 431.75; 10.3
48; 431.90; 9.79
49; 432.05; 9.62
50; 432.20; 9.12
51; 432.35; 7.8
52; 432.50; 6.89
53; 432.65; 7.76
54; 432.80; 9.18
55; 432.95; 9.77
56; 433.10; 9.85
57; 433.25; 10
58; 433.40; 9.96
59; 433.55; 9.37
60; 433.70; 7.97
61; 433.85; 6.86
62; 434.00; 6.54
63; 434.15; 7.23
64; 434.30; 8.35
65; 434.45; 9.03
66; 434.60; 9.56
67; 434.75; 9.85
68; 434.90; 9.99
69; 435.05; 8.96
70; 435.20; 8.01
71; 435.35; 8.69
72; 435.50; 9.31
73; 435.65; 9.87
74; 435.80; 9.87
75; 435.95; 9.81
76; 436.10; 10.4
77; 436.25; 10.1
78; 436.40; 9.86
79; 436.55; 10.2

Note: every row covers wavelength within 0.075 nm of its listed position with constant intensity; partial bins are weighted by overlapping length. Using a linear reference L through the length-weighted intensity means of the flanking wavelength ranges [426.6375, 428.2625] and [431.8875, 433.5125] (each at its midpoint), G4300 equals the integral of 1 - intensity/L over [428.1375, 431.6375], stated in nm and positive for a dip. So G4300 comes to 0.54 nm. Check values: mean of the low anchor 8.41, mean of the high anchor 9.05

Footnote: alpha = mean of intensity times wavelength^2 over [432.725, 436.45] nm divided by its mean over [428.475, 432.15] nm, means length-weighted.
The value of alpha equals 1.23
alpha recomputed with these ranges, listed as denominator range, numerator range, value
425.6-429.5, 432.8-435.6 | 1.08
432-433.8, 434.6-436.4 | 1.09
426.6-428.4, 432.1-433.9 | 1.06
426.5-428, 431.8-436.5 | 1.10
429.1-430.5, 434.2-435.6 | 1.29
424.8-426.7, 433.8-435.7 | 1.04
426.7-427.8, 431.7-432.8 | 1.09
